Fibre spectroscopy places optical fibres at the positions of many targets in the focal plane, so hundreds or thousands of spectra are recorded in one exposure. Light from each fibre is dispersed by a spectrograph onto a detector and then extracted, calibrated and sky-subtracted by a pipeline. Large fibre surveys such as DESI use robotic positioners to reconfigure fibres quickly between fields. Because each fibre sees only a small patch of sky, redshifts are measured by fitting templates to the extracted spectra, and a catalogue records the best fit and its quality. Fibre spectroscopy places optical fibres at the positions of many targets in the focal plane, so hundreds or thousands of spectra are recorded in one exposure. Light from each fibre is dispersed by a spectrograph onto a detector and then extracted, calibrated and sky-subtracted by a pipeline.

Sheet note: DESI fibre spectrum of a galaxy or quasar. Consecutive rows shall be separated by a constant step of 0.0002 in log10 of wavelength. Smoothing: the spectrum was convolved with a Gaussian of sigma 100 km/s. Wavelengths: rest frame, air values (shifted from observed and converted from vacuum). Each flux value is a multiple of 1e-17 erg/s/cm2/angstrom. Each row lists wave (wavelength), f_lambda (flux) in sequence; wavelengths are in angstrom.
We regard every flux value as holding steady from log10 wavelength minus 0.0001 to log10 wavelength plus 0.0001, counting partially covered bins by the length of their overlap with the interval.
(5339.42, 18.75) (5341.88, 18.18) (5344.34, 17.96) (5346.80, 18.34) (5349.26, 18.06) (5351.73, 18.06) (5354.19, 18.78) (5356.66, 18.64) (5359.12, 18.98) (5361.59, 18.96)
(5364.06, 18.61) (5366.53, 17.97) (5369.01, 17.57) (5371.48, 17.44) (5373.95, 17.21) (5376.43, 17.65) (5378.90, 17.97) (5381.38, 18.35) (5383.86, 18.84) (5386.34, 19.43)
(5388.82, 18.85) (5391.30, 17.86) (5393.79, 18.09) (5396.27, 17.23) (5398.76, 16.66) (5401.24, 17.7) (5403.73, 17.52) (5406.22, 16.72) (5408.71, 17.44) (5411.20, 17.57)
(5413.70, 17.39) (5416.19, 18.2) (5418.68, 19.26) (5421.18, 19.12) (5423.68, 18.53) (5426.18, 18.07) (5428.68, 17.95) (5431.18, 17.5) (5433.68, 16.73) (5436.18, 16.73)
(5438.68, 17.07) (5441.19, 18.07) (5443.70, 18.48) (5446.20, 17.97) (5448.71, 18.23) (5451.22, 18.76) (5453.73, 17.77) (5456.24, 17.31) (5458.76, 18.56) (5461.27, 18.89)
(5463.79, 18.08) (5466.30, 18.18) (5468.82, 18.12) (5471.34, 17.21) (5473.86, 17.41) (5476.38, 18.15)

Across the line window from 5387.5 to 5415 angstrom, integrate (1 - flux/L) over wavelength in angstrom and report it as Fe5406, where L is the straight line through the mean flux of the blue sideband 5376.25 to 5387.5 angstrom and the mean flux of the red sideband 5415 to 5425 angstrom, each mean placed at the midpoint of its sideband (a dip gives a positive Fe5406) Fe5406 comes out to 1.6 angstrom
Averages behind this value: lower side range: 18.5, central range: 17.6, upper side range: 18.8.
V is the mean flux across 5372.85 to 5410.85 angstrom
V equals 17.8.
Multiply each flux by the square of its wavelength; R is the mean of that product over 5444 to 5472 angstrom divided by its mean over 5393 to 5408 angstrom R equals 1.07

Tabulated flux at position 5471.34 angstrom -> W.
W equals 17.21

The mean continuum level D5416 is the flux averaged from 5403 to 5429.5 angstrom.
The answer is 18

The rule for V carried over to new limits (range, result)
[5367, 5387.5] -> 18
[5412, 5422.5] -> 18.4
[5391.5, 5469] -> 17.9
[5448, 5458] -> 18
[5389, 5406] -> 17.5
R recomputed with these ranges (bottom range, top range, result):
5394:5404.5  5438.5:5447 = 1.05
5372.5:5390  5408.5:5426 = 1.01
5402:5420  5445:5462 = 1.04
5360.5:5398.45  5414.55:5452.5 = 1.02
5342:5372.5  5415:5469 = 1.02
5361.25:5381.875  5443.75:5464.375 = 1.05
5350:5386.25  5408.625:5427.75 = 1.02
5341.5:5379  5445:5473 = 1.03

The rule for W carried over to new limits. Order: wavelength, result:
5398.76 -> 16.66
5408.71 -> 17.44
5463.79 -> 18.08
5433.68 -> 16.73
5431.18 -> 17.5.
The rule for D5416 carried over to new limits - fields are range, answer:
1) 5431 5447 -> 17.5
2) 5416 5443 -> 17.9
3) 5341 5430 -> 18.1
